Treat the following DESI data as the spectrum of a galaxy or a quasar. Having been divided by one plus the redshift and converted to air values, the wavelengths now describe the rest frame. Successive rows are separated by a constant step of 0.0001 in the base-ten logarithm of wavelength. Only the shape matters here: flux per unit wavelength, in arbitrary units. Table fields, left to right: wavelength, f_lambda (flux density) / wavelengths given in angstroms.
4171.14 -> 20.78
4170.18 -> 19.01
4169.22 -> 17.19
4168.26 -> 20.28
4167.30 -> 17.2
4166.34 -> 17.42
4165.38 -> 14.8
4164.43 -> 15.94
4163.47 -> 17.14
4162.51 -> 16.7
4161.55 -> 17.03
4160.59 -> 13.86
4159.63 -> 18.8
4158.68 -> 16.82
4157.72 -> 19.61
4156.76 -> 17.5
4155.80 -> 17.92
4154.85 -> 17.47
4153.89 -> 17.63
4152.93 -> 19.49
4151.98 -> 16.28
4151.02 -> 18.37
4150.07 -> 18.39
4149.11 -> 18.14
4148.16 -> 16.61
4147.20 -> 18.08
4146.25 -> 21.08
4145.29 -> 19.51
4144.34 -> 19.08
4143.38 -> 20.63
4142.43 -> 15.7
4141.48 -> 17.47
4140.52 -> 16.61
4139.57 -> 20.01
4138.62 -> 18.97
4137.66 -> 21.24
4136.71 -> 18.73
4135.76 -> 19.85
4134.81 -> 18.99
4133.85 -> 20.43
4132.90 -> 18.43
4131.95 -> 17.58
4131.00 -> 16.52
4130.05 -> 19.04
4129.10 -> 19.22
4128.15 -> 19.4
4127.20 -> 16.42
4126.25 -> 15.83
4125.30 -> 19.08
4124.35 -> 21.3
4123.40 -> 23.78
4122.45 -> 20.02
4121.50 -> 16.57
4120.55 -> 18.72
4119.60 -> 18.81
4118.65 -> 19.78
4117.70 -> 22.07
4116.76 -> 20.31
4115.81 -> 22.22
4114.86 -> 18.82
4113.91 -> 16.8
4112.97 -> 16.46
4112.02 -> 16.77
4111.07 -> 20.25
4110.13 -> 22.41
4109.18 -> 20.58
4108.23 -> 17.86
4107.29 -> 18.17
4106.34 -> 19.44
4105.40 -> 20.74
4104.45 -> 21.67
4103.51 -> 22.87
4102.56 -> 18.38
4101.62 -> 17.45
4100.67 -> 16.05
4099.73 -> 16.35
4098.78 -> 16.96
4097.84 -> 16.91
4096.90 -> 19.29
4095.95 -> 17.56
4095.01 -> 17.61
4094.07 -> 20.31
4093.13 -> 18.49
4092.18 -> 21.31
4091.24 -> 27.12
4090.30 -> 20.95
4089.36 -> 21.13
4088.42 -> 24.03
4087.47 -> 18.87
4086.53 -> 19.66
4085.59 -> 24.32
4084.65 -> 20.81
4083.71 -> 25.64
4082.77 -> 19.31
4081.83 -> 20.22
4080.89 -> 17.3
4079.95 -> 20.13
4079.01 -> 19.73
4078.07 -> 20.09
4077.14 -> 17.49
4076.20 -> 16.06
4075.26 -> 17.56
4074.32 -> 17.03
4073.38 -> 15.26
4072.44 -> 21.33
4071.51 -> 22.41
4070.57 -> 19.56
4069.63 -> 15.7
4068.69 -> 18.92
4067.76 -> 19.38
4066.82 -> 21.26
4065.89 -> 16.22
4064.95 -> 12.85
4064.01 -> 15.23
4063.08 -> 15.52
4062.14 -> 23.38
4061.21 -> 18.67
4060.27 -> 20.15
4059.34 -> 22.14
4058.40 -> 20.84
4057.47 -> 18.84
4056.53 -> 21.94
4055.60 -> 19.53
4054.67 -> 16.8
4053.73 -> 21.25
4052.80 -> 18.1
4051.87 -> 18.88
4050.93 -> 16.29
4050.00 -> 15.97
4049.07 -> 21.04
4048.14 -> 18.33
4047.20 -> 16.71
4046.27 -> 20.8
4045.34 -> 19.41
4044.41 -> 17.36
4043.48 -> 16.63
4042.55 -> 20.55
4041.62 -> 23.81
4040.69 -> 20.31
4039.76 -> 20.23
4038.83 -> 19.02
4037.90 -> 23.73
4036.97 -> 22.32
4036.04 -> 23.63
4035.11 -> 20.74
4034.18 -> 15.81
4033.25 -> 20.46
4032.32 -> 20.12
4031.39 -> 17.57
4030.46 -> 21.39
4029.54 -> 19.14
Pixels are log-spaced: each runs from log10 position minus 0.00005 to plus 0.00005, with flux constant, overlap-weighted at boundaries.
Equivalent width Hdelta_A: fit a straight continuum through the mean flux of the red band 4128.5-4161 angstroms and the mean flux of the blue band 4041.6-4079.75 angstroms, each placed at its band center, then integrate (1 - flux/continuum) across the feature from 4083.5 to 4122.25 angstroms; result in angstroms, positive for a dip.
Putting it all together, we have -2.5 angstroms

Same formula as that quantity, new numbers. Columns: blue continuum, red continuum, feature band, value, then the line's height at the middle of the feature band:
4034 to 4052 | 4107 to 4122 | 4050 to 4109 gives 0.4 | 19.4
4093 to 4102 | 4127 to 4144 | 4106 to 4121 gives -1.0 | 18.1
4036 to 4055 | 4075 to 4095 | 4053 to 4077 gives 1.5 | 20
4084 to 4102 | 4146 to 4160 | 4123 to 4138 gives -0.3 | 18.7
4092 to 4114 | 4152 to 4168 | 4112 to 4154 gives -2.0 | 18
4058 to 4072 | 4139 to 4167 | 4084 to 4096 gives -1.7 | 18.5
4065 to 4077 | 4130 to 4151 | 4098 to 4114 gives -0.3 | 18.4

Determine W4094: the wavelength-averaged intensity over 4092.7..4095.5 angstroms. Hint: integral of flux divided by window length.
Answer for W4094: 18.9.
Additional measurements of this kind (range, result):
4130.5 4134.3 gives 18.3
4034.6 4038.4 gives 22.5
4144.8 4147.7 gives 19.5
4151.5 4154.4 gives 17.8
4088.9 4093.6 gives 21.8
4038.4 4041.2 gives 19.9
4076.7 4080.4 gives 19.4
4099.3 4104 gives 18.3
